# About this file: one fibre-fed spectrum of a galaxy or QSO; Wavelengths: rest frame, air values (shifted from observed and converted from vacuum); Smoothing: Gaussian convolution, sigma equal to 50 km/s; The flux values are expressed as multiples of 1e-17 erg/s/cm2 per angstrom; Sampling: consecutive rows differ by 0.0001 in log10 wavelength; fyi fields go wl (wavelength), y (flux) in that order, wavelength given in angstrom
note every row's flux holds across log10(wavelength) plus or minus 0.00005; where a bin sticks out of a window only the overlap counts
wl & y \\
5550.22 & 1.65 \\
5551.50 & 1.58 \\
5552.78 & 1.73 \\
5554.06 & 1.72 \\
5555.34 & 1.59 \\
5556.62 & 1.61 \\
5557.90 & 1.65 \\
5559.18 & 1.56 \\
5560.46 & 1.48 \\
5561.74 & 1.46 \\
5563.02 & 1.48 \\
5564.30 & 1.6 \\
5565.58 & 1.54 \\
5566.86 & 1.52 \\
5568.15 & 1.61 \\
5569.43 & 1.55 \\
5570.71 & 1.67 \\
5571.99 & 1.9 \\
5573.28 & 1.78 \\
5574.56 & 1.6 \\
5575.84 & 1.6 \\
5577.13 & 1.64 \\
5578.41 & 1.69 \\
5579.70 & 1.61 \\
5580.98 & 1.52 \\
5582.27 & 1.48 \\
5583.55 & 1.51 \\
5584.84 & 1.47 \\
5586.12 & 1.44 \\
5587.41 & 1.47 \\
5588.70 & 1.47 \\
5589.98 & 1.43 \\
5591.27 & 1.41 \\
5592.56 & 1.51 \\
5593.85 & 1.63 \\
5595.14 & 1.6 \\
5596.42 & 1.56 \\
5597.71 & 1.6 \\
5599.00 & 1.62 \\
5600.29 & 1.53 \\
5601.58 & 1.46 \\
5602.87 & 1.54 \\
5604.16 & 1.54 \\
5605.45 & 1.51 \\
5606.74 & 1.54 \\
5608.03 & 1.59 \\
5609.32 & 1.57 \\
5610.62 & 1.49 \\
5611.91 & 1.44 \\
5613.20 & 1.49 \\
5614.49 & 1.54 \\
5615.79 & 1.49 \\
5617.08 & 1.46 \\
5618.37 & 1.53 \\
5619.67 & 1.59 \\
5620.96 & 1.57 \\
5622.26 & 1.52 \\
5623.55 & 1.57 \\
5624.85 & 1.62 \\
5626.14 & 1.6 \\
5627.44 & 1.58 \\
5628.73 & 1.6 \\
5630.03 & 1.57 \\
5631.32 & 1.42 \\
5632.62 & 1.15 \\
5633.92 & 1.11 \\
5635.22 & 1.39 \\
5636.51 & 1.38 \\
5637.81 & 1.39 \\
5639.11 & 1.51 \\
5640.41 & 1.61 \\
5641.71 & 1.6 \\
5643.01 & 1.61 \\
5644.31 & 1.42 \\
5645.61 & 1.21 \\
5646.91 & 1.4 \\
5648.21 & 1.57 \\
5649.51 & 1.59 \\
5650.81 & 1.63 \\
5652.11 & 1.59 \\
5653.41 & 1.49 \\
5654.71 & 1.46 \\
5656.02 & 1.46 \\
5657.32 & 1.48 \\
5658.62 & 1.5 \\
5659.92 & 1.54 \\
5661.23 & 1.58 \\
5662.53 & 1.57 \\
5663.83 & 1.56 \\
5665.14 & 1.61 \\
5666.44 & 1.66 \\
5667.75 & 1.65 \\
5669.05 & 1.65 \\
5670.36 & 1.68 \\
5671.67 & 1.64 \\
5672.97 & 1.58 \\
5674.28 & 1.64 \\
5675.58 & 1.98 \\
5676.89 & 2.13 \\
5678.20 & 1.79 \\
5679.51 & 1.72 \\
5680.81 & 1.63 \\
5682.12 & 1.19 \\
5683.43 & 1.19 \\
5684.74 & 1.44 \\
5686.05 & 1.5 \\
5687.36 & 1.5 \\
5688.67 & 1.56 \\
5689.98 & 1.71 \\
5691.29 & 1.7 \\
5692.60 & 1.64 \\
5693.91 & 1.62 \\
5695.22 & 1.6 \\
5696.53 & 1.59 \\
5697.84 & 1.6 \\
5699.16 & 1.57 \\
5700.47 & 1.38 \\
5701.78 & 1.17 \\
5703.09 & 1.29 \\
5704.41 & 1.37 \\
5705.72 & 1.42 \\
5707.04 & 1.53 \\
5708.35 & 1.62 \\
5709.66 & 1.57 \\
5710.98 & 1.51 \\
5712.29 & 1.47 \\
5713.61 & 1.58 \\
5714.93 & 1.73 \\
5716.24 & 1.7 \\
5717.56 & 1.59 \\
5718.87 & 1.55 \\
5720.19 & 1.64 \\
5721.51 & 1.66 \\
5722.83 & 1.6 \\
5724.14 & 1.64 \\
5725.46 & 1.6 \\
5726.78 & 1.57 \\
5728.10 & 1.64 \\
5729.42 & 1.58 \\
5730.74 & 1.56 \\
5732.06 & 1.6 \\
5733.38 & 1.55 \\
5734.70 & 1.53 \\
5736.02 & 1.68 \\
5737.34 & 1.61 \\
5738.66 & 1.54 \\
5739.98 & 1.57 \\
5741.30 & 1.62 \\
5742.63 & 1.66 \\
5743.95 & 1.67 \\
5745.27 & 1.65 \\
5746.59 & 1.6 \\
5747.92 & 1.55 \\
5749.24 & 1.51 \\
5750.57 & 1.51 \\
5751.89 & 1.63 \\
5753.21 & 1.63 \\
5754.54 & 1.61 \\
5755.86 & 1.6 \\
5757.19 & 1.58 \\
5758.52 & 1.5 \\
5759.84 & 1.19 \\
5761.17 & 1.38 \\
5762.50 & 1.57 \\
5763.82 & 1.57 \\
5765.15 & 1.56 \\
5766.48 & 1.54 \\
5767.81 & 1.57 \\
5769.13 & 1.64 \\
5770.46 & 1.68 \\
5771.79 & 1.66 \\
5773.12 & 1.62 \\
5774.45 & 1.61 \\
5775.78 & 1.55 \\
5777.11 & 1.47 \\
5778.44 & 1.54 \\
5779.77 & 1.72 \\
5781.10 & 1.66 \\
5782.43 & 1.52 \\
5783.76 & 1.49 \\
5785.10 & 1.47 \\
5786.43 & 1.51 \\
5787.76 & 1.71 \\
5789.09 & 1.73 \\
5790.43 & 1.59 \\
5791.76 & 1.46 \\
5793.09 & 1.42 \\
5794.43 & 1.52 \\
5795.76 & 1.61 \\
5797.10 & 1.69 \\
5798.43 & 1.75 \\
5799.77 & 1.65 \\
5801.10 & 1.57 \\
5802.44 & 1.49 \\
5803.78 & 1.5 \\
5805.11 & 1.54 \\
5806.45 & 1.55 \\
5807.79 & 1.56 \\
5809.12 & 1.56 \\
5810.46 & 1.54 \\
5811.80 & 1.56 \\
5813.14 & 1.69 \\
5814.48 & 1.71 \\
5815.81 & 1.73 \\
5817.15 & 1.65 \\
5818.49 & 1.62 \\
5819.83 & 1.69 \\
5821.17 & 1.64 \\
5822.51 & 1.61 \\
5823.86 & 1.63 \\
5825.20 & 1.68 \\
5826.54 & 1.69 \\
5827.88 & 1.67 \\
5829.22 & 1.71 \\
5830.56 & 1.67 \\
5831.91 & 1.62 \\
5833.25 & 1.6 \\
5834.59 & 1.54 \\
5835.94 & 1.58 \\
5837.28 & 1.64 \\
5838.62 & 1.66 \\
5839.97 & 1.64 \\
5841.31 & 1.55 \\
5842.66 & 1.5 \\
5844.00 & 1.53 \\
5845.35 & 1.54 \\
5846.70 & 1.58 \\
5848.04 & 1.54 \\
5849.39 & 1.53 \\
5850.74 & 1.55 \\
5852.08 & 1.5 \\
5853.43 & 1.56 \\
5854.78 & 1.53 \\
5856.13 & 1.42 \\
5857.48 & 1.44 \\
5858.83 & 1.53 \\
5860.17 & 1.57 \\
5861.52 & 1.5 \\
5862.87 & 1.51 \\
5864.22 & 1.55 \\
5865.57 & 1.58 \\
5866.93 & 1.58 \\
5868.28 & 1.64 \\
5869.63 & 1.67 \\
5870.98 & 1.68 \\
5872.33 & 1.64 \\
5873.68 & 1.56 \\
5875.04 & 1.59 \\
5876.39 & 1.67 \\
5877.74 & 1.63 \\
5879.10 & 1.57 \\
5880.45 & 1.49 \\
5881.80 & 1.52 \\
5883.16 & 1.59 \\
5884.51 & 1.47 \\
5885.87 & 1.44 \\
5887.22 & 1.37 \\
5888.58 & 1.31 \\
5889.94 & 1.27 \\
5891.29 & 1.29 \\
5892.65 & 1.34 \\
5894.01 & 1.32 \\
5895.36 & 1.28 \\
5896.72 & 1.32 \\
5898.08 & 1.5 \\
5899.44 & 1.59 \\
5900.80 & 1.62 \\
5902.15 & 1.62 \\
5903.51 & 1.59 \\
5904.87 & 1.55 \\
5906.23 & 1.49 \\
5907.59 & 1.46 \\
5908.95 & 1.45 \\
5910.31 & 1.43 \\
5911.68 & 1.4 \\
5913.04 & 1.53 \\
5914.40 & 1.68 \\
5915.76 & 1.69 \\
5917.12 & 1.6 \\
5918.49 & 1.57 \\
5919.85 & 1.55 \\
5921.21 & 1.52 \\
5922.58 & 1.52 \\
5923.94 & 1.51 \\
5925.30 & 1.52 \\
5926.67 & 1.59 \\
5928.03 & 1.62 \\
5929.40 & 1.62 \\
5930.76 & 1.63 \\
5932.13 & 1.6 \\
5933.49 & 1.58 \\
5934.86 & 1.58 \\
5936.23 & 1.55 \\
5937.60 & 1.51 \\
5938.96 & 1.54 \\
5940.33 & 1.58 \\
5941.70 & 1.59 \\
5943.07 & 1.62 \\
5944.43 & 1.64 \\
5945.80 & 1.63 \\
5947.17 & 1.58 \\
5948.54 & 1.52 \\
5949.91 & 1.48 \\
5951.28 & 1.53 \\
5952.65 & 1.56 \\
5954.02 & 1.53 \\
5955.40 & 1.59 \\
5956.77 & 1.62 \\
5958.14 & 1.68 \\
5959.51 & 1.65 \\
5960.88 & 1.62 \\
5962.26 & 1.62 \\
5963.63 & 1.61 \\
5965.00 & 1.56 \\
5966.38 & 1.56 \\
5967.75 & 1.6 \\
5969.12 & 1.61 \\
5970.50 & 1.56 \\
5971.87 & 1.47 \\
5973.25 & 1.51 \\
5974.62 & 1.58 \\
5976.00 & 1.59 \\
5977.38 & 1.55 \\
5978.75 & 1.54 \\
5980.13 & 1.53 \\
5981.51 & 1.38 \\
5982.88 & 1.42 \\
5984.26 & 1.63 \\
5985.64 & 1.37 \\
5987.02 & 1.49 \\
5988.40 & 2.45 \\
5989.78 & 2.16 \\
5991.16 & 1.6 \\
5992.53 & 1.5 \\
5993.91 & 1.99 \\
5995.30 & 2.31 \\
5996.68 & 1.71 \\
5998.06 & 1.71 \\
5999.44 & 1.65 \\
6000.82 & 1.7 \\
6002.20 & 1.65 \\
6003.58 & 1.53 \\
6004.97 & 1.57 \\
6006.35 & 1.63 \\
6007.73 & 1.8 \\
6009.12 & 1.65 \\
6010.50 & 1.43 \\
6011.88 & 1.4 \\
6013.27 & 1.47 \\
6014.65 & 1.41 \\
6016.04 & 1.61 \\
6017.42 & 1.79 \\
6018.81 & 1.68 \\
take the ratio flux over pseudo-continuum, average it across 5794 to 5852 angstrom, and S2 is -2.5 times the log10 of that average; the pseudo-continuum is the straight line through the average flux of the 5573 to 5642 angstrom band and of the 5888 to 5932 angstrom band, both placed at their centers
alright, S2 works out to -0.07 mag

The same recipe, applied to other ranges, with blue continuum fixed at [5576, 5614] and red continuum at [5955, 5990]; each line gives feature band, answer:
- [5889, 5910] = 0.11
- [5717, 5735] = -0.03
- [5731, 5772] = -0.01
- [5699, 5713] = 0.08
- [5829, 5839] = -0.03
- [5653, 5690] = -0.03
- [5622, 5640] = 0.06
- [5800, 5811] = 0.02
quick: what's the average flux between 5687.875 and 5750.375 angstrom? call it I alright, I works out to 1.57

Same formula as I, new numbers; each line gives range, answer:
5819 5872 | 1.59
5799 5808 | 1.55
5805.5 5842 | 1.63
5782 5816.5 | 1.58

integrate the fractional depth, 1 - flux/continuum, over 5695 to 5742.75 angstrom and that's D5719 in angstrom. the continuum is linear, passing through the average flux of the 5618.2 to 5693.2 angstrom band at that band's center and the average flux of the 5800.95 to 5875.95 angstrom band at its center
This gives 0.12 angstrom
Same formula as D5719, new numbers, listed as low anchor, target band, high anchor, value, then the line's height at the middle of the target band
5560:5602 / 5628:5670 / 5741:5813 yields 1.71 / 1.56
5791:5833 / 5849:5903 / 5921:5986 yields 2.78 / 1.59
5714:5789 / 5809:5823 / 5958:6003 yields -0.31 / 1.6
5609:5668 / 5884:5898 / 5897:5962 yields 1.90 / 1.56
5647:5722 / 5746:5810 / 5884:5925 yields -1.47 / 1.53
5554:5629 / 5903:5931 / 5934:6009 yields 1.18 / 1.62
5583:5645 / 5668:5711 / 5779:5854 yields -0.83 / 1.54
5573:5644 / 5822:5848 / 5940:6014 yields -0.47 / 1.58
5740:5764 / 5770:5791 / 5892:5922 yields -0.64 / 1.55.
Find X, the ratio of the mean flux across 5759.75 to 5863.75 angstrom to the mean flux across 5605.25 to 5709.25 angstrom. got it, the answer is 1.03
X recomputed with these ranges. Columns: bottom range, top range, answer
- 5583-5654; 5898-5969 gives 1.04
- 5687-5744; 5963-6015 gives 1.04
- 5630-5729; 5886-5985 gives 0.99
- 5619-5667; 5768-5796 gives 1.05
